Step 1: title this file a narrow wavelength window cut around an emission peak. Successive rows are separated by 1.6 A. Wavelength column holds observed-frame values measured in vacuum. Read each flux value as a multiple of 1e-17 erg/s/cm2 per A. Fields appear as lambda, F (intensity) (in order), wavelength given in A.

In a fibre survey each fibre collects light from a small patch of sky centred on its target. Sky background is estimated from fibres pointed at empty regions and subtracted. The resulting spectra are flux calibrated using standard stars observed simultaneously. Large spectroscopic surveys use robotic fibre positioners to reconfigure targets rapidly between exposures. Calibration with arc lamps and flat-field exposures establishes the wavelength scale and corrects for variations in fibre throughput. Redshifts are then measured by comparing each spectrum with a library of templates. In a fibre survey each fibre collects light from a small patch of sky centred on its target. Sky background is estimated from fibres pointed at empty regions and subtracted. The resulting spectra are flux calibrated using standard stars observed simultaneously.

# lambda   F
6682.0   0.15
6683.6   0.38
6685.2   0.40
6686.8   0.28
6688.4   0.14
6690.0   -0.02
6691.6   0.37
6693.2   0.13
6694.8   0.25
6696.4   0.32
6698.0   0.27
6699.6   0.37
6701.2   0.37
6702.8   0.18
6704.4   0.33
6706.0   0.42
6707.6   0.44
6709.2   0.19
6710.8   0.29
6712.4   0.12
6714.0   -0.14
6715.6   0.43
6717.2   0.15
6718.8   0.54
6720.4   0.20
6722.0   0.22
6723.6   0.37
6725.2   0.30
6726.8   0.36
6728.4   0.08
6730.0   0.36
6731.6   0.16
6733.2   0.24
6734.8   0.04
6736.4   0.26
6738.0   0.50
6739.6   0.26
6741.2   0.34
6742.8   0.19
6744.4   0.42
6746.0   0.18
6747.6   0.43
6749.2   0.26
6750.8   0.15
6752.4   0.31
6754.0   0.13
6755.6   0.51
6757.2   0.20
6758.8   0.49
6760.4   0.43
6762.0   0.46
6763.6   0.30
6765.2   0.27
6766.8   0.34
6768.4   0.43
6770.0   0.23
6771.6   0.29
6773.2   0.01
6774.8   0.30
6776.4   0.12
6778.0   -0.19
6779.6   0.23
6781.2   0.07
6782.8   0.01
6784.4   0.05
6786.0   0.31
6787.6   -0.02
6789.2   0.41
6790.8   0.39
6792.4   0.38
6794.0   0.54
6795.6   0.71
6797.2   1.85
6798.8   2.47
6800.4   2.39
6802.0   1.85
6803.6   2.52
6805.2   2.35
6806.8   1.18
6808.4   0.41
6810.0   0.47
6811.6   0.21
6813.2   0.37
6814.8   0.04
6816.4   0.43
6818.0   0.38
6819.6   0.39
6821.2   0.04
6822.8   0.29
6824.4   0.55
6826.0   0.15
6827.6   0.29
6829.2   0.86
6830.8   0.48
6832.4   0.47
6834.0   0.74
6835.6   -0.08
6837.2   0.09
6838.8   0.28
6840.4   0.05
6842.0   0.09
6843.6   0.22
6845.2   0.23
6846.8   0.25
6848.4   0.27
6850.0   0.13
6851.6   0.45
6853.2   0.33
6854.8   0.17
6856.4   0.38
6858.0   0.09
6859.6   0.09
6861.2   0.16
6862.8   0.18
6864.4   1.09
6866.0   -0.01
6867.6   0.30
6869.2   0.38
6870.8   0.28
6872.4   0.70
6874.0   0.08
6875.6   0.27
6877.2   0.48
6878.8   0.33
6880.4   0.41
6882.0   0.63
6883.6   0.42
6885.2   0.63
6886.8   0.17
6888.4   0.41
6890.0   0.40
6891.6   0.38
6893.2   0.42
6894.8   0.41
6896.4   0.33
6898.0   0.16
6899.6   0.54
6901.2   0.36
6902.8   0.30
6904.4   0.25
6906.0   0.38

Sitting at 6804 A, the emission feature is [O II] 3727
